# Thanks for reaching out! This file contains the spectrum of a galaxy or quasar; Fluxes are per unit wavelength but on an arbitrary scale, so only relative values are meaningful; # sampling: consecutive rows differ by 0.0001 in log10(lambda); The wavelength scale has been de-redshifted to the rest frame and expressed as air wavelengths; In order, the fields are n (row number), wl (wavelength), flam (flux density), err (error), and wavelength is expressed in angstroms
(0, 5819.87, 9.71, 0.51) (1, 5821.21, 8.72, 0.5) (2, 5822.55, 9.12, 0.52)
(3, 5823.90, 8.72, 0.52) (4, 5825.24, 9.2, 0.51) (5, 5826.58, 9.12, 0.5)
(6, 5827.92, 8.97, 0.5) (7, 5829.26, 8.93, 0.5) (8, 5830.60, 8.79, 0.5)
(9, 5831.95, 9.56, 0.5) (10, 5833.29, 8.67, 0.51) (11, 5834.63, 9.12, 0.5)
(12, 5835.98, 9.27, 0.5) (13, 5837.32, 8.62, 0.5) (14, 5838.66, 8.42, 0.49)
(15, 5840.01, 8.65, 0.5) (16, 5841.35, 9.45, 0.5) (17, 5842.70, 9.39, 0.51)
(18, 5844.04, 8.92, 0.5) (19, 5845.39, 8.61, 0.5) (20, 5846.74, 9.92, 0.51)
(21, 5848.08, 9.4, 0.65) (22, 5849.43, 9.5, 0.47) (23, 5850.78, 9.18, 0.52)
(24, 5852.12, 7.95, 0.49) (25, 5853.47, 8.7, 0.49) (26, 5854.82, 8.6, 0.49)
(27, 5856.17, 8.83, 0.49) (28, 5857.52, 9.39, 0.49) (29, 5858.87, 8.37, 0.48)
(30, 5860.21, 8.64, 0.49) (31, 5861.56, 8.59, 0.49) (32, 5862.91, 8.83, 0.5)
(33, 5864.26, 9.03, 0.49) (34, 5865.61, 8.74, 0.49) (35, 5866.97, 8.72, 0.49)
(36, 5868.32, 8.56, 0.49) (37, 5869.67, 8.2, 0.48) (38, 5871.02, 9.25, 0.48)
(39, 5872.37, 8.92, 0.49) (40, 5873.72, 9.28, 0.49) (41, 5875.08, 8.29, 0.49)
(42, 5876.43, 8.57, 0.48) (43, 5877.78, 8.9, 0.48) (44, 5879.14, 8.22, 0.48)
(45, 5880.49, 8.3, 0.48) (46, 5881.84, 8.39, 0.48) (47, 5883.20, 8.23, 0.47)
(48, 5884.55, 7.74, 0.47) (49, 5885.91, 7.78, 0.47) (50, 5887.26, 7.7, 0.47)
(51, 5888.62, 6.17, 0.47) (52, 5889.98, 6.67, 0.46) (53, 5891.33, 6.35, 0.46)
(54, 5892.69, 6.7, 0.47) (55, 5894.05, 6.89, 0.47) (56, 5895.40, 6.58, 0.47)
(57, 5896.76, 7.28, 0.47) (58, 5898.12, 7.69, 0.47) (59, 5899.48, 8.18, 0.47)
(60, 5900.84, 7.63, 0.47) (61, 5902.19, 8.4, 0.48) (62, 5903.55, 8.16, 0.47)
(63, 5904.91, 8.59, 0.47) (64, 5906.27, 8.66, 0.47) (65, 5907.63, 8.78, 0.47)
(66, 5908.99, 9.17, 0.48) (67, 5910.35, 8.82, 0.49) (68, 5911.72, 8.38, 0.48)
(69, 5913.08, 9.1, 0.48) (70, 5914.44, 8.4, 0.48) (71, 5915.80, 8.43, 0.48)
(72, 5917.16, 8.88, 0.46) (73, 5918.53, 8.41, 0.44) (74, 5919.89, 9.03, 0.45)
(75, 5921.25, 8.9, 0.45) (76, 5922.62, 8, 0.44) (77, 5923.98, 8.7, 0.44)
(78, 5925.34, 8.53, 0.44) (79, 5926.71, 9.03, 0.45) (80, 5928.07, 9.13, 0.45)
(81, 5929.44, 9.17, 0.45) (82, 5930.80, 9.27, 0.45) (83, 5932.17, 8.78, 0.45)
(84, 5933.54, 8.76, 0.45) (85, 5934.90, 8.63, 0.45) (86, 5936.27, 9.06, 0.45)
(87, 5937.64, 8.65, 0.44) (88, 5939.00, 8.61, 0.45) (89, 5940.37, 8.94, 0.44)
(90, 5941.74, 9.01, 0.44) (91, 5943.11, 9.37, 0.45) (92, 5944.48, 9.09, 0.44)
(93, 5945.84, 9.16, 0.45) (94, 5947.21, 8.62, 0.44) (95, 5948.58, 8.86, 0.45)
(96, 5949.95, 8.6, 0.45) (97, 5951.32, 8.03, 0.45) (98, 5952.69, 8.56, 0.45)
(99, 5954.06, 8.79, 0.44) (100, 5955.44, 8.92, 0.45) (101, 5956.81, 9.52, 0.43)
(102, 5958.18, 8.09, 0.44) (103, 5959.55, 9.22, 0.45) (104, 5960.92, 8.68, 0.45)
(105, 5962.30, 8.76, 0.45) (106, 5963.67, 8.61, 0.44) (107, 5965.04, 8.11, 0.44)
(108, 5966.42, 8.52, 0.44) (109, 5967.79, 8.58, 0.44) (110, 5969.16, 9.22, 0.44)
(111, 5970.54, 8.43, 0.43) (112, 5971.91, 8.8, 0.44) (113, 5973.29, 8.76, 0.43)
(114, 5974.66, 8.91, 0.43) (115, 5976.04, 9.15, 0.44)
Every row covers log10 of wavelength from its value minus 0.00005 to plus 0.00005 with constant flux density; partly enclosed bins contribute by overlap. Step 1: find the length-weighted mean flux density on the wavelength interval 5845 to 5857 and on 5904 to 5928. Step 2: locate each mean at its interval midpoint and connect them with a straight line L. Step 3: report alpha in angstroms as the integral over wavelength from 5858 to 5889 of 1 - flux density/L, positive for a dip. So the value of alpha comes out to 1.6 angstroms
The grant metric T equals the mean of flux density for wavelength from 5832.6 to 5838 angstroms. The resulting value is 8.93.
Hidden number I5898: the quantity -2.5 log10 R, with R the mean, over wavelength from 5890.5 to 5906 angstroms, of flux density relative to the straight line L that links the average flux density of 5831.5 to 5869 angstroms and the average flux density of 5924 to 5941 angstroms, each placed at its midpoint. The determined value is 0.18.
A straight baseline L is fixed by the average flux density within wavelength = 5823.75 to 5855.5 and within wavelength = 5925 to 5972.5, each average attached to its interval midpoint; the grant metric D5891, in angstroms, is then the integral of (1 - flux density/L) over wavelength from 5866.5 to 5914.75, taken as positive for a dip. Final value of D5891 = 4.38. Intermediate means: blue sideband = 8.99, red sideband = 8.8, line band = 8.1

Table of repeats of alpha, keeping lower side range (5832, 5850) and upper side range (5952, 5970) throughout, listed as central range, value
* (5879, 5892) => 2.08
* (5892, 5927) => 2.40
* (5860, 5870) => 0.37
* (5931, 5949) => -0.21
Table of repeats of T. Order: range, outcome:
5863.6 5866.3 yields 8.85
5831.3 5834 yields 9.13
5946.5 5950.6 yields 8.69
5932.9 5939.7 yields 8.75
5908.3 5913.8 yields 8.86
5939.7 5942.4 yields 8.97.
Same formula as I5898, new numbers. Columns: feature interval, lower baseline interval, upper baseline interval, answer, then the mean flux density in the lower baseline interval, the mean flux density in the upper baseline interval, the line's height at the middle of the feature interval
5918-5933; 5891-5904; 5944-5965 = -0.097 mag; 7.4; 8.75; 8.06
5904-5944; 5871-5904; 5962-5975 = -0.076 mag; 7.82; 8.67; 8.2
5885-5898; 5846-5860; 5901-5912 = 0.243 mag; 8.97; 8.58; 8.69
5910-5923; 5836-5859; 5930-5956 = 0.028 mag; 8.96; 8.83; 8.86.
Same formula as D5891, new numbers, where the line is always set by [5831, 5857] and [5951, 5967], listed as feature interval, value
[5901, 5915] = 0.3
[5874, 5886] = 0.8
